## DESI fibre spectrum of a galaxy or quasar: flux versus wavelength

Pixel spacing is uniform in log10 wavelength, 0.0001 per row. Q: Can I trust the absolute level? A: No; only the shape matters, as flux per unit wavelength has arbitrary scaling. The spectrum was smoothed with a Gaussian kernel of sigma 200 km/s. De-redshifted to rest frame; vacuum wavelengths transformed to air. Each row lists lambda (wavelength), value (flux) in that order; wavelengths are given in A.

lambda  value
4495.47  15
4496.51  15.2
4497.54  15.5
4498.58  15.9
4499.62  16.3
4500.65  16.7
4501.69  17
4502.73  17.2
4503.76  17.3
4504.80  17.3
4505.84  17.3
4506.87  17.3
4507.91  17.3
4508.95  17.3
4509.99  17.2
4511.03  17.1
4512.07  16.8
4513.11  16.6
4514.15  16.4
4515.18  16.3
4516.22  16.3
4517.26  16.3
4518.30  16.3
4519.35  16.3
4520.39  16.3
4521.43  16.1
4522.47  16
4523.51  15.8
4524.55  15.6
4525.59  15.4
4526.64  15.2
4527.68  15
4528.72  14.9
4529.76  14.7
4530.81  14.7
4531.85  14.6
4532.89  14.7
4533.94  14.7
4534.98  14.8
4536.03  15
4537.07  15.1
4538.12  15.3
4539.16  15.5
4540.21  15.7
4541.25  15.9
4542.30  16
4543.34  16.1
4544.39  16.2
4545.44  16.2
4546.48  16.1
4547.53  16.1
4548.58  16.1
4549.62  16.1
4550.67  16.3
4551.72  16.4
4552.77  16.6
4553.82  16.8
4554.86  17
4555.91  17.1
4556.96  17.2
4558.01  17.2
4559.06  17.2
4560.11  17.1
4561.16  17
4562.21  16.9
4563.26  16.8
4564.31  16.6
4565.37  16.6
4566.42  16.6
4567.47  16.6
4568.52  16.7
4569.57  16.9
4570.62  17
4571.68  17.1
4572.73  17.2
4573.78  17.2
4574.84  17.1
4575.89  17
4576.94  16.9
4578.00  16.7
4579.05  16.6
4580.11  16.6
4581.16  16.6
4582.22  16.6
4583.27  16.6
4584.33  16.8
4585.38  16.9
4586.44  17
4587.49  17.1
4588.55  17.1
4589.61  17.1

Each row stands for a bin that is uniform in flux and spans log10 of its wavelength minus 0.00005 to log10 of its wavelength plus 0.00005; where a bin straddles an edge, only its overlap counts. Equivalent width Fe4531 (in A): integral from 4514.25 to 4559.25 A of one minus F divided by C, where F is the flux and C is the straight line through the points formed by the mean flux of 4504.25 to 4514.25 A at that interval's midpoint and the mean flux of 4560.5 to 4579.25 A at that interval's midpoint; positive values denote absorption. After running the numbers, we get 2.9 A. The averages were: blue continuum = 17.1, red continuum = 16.9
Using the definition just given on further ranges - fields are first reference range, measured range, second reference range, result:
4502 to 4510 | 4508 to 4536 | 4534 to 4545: 1.1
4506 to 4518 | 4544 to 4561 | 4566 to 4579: 0.3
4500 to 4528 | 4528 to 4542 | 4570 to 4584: 1.3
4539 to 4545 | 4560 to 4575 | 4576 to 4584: -0.4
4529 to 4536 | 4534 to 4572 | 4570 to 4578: -1.2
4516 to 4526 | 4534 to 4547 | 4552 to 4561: 0.7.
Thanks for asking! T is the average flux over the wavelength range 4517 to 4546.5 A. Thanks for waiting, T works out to 15.5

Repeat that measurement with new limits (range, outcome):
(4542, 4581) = 16.7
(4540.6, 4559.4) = 16.5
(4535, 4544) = 15.5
